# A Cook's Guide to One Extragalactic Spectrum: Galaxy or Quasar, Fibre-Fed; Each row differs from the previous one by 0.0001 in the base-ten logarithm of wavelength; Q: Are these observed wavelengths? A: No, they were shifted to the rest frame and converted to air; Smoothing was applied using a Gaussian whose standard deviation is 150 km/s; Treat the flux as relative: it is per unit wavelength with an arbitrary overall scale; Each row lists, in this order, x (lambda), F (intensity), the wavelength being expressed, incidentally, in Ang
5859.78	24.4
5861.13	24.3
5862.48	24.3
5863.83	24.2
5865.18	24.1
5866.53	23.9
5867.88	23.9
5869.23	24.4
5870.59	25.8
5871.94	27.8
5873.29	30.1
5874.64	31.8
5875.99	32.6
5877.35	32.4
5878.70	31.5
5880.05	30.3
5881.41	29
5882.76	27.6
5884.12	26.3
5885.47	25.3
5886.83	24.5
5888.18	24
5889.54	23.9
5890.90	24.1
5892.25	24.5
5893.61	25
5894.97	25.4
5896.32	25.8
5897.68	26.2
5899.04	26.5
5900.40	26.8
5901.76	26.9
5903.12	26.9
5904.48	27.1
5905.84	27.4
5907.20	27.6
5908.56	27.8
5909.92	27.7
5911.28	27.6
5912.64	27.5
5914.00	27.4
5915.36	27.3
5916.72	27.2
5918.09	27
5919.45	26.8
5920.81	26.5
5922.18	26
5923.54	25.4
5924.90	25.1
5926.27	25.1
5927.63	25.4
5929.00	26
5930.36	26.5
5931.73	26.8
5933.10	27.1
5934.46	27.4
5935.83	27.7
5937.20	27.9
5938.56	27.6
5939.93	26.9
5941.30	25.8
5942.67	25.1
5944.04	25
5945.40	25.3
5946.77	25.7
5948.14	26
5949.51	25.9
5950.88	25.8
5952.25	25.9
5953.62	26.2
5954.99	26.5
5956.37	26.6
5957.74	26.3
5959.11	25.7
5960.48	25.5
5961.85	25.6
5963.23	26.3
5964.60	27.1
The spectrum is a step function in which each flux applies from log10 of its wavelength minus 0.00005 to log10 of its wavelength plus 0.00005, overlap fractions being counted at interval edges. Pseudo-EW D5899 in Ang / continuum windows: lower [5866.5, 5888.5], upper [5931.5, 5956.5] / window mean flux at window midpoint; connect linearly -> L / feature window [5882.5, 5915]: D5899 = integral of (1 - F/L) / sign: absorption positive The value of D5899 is 1.37 Ang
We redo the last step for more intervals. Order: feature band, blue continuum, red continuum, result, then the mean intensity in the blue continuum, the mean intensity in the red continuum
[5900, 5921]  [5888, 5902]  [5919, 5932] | -1.3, 25.4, 25.9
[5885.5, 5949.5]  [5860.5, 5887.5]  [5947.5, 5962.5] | 0.7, 27.2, 26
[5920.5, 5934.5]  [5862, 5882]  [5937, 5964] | 0.3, 27.8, 26.1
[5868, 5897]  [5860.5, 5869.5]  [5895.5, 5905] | -2.1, 24.2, 26.6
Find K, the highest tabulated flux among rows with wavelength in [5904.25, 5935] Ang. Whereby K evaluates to 27.8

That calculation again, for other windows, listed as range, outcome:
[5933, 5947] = 27.9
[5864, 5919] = 32.6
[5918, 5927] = 27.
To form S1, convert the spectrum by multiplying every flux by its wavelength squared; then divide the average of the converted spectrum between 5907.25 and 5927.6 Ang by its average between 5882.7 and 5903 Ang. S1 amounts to 1.06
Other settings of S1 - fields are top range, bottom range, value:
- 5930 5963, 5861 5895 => 1.01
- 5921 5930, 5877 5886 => 0.90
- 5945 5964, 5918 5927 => 1.01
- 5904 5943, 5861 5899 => 1.02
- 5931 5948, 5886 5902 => 1.07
